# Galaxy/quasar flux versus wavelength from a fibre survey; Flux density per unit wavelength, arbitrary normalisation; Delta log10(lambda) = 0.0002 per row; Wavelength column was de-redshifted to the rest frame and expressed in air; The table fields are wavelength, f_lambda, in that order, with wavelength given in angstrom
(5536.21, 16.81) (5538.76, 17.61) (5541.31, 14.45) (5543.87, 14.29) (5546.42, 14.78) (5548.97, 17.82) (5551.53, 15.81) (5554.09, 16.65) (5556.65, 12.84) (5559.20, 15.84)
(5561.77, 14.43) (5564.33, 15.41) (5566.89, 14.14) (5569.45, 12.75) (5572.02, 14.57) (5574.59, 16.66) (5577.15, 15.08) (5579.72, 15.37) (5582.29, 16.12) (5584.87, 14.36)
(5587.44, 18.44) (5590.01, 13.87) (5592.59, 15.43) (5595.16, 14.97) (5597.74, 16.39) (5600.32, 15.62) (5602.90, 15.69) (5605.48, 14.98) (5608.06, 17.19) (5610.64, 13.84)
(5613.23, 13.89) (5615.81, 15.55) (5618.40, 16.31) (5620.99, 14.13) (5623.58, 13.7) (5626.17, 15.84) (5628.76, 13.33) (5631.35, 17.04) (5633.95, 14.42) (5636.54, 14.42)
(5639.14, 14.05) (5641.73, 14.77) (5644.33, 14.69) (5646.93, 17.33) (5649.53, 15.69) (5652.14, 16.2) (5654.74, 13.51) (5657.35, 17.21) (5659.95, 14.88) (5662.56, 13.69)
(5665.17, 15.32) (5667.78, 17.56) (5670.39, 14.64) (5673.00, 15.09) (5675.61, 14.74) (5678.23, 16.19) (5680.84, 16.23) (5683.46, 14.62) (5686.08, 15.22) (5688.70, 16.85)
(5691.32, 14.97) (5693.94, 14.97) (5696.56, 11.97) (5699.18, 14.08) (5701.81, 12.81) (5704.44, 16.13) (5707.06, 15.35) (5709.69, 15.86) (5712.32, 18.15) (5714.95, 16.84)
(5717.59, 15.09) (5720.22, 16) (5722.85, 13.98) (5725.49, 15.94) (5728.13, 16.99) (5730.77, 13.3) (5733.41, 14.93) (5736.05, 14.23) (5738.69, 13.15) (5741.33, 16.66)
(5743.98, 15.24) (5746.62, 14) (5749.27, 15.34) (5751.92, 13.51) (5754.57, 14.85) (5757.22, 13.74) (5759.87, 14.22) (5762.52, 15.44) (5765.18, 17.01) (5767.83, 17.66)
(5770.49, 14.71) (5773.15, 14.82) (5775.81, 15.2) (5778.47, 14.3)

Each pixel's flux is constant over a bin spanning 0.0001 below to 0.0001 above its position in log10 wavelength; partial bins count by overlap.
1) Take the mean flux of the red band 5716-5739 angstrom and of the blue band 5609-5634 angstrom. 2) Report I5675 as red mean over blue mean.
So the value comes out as 1.0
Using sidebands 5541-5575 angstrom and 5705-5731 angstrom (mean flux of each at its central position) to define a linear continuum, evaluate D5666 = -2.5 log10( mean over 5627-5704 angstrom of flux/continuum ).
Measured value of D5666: 0.04 mag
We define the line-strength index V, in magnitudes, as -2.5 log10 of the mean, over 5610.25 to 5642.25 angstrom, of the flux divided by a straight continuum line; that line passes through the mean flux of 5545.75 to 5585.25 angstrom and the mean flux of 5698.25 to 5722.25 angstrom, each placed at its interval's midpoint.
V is 0.044 mag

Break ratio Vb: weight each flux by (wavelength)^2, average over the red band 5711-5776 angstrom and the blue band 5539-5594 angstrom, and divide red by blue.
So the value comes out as 1.06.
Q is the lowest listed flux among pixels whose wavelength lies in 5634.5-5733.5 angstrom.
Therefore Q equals 11.97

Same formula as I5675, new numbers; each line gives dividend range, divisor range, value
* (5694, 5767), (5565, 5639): 0.99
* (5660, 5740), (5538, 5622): 0.99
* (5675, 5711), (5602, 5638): 1.00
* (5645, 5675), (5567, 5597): 1.02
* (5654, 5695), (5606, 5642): 1.03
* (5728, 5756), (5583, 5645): 0.97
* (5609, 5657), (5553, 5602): 0.99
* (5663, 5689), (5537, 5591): 1.01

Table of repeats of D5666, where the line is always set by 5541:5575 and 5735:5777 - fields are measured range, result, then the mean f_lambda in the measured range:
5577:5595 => -0.037 mag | 15.5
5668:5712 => -0.009 mag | 15.1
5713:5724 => -0.047 mag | 15.7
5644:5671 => -0.041 mag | 15.6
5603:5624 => -0.003 mag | 15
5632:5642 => 0.033 mag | 14.6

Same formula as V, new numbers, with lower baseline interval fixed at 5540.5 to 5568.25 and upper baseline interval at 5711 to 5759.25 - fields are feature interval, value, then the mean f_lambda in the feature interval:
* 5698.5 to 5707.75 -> 0.038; 14.6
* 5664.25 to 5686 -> -0.030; 15.5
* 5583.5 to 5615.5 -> -0.019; 15.4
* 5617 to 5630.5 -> 0.027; 14.7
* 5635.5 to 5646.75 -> 0.025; 14.8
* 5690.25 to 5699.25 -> 0.084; 14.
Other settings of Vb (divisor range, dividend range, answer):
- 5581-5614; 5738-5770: 1.03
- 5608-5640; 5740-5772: 1.07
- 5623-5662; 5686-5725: 1.03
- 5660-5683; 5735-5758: 0.97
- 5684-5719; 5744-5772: 1.01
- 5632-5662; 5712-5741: 1.03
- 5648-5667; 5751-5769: 1.03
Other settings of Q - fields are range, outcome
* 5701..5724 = 12.81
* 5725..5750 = 13.15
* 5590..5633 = 13.33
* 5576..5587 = 14.36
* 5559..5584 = 12.75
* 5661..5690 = 13.69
